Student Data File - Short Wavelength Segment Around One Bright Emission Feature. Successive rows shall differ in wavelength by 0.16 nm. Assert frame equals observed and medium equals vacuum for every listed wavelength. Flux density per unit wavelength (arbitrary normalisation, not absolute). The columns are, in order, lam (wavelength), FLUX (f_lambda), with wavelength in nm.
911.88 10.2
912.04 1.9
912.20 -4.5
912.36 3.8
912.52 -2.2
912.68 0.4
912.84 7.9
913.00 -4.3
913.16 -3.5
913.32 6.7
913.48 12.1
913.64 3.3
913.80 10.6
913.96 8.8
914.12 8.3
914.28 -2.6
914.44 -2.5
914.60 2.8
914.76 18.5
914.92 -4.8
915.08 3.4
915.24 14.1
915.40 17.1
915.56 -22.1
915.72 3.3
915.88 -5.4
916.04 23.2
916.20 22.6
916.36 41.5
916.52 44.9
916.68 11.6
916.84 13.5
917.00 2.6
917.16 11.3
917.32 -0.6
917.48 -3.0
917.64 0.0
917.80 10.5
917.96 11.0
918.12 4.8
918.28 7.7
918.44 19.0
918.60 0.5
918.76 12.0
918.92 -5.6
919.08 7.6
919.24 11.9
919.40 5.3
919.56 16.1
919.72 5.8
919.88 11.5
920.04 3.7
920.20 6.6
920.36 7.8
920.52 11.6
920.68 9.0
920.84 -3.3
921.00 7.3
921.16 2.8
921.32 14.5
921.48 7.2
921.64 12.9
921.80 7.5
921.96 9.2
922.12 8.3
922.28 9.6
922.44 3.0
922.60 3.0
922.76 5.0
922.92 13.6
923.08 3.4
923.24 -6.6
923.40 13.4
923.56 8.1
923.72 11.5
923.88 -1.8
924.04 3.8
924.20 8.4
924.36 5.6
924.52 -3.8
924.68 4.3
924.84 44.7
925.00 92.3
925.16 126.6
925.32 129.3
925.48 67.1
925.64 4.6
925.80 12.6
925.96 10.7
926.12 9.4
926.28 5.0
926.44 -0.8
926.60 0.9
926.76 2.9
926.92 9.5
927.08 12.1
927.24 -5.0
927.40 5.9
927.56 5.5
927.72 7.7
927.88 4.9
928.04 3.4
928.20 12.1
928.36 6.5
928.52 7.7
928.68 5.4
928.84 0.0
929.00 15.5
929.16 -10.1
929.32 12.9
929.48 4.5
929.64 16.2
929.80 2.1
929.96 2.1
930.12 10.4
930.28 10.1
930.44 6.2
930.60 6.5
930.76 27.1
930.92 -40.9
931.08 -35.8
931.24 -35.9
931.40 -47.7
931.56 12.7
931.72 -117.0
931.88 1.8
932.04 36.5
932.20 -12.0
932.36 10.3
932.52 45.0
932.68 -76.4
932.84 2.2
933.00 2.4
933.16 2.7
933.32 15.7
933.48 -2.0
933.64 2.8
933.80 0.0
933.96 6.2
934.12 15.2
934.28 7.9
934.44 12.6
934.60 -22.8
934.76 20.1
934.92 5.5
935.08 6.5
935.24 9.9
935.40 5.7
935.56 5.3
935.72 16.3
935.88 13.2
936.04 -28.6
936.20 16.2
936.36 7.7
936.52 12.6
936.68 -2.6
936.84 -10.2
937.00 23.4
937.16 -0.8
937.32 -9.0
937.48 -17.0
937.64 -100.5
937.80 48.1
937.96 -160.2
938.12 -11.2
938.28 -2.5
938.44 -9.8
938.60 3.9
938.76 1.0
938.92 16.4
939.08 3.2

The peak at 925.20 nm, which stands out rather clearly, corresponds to [O III] 5007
